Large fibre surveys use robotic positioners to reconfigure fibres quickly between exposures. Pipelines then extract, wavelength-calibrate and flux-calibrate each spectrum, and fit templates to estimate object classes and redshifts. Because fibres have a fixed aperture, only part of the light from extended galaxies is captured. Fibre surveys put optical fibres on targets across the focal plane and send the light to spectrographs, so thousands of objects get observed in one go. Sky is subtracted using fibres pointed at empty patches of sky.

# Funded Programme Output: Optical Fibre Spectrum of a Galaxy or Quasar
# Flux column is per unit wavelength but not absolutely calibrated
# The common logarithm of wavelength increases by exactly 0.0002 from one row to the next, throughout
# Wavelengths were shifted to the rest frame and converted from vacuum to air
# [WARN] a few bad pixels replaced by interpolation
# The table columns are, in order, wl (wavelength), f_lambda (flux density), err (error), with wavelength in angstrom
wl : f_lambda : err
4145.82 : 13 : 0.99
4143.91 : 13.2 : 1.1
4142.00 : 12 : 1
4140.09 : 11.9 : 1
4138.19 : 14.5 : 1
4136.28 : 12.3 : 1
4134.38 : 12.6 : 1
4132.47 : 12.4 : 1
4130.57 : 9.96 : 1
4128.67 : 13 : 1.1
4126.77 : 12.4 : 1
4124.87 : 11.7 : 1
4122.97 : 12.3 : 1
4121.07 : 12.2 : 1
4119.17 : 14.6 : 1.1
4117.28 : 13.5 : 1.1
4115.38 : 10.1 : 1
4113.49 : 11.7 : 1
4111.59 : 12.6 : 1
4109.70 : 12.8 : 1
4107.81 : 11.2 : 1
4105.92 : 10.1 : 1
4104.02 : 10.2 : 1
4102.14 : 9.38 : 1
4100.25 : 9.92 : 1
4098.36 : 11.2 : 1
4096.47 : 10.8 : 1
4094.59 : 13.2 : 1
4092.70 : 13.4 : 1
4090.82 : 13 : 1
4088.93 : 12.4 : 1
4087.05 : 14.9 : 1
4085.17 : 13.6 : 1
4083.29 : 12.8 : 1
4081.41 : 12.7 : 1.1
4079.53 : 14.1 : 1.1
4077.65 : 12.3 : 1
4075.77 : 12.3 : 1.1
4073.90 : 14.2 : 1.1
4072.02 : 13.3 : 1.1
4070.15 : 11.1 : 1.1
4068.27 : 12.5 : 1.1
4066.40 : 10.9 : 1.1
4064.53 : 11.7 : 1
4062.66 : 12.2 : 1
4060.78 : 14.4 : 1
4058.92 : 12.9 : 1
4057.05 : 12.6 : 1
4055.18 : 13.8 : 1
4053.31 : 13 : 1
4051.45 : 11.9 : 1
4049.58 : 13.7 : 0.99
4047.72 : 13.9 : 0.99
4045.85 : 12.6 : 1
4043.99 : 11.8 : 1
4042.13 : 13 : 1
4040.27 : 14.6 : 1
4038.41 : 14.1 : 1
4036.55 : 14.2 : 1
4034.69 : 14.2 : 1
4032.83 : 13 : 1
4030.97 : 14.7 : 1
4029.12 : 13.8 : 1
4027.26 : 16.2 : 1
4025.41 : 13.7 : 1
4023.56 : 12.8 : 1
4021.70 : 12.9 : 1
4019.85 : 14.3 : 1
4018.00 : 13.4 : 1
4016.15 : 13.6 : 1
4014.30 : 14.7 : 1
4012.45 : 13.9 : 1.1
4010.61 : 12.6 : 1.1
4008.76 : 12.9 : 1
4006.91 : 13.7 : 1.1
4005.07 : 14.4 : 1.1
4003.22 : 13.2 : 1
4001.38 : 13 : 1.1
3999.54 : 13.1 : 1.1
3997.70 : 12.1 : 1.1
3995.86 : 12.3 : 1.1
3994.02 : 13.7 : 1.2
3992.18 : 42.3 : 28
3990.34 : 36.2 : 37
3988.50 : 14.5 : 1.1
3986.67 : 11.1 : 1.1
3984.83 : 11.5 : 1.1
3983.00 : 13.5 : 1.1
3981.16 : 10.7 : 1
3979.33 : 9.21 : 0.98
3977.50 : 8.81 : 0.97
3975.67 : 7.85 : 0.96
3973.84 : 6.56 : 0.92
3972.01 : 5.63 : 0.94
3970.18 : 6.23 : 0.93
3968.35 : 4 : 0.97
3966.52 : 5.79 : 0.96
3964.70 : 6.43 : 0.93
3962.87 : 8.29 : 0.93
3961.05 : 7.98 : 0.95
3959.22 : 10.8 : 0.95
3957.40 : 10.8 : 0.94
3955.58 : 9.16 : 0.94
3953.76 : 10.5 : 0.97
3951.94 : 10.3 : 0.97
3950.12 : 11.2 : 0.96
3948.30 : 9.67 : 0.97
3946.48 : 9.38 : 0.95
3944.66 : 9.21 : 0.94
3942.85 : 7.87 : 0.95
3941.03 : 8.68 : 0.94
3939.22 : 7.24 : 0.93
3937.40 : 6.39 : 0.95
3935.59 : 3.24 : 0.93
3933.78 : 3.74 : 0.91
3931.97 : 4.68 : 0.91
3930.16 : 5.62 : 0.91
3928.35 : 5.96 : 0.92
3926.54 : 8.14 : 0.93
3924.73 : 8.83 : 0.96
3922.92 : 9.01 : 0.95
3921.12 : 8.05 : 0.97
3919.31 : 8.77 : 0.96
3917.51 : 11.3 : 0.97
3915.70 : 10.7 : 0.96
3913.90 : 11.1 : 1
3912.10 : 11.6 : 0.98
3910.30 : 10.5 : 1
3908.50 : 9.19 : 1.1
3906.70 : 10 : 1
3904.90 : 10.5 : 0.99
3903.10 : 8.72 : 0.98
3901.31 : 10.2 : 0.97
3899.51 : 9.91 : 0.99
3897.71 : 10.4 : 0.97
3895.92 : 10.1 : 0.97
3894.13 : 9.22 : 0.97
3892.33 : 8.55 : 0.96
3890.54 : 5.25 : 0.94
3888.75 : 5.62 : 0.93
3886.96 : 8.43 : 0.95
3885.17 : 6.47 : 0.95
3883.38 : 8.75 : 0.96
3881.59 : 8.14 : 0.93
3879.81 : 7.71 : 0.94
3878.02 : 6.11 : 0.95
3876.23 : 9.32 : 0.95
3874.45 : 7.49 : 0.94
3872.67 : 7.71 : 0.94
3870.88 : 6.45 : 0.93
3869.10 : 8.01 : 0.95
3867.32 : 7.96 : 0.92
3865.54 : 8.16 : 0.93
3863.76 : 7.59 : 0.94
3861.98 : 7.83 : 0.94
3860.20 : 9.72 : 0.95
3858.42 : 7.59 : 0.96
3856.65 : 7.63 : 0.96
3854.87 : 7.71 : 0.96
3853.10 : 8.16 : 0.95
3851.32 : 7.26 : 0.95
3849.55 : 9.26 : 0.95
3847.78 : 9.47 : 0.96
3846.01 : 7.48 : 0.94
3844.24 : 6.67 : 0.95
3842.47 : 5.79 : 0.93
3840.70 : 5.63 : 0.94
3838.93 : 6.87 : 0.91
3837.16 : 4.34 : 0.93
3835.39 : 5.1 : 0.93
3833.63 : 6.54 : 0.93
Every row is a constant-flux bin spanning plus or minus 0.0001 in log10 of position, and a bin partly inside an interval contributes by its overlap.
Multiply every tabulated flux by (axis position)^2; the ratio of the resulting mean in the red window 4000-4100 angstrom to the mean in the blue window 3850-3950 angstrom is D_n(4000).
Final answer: 1.7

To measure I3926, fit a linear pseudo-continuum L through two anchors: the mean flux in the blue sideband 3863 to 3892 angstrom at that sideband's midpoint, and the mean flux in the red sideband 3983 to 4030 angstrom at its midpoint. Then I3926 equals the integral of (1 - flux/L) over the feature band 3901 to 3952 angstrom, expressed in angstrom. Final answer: 8.7 angstrom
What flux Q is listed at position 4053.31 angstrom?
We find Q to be 13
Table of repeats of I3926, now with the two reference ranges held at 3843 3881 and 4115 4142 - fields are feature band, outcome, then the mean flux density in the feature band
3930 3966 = 4.88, 8.09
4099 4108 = 1.42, 10.1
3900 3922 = -3.44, 10.1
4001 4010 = -2.72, 13.4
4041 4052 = -1.86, 12.9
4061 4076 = -1.29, 12.4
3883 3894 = 1.41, 7.24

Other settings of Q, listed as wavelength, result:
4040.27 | 14.6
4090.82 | 13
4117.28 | 13.5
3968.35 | 4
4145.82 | 13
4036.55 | 14.2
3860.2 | 9.72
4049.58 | 13.7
